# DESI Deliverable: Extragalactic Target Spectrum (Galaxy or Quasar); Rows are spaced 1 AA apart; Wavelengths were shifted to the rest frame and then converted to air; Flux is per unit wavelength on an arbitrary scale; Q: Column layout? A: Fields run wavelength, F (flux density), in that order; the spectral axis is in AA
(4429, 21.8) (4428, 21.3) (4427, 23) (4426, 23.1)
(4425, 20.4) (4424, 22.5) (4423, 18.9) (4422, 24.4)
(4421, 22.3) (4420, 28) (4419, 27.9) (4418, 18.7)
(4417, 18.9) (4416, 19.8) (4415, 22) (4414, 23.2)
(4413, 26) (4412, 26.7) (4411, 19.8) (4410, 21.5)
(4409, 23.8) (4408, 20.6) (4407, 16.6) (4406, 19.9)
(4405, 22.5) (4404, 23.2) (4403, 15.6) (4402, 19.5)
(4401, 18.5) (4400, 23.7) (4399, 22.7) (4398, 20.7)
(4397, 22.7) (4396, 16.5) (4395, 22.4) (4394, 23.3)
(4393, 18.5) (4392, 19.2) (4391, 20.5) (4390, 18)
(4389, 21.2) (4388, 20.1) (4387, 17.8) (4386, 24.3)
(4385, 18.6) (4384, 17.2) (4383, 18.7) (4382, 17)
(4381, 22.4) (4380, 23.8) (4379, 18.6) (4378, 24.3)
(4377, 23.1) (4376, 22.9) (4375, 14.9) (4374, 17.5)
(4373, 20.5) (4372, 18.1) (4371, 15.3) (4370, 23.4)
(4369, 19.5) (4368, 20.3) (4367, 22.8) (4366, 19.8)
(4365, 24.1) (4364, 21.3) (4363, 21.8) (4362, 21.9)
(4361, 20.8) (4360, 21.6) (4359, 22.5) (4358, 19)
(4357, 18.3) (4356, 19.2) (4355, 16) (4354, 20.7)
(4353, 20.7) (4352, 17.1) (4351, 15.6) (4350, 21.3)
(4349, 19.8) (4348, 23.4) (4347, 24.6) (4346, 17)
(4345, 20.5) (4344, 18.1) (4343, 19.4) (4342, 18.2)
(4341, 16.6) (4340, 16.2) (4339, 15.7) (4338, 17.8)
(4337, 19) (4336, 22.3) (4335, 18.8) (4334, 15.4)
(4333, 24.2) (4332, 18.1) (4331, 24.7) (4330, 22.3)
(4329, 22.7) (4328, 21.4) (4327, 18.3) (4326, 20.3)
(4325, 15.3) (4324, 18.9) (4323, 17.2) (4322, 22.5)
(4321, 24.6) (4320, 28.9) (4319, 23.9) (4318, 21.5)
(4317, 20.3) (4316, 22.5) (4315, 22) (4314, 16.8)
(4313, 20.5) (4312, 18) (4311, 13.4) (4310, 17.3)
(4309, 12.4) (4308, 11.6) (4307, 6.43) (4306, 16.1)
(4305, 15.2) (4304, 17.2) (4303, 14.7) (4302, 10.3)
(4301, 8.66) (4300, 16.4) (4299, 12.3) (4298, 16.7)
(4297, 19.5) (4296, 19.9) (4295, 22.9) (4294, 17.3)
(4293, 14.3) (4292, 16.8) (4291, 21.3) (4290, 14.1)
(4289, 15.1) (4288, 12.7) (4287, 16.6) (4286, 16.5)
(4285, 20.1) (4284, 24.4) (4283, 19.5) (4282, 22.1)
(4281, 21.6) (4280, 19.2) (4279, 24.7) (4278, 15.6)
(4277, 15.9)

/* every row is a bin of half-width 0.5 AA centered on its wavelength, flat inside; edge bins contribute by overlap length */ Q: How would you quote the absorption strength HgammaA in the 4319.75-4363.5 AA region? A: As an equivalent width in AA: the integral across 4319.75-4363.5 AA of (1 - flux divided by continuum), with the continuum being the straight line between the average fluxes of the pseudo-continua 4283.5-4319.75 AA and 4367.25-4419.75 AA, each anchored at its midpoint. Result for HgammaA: -3.3 AA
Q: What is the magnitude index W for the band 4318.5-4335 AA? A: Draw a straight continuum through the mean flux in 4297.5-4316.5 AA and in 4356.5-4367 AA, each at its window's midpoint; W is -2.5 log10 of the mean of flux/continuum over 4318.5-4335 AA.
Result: -0.22 mag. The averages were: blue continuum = 15.2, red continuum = 21.2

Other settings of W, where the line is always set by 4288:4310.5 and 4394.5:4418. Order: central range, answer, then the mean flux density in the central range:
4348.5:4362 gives -0.069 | 19.5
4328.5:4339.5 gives -0.173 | 20.1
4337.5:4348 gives -0.060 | 18.6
